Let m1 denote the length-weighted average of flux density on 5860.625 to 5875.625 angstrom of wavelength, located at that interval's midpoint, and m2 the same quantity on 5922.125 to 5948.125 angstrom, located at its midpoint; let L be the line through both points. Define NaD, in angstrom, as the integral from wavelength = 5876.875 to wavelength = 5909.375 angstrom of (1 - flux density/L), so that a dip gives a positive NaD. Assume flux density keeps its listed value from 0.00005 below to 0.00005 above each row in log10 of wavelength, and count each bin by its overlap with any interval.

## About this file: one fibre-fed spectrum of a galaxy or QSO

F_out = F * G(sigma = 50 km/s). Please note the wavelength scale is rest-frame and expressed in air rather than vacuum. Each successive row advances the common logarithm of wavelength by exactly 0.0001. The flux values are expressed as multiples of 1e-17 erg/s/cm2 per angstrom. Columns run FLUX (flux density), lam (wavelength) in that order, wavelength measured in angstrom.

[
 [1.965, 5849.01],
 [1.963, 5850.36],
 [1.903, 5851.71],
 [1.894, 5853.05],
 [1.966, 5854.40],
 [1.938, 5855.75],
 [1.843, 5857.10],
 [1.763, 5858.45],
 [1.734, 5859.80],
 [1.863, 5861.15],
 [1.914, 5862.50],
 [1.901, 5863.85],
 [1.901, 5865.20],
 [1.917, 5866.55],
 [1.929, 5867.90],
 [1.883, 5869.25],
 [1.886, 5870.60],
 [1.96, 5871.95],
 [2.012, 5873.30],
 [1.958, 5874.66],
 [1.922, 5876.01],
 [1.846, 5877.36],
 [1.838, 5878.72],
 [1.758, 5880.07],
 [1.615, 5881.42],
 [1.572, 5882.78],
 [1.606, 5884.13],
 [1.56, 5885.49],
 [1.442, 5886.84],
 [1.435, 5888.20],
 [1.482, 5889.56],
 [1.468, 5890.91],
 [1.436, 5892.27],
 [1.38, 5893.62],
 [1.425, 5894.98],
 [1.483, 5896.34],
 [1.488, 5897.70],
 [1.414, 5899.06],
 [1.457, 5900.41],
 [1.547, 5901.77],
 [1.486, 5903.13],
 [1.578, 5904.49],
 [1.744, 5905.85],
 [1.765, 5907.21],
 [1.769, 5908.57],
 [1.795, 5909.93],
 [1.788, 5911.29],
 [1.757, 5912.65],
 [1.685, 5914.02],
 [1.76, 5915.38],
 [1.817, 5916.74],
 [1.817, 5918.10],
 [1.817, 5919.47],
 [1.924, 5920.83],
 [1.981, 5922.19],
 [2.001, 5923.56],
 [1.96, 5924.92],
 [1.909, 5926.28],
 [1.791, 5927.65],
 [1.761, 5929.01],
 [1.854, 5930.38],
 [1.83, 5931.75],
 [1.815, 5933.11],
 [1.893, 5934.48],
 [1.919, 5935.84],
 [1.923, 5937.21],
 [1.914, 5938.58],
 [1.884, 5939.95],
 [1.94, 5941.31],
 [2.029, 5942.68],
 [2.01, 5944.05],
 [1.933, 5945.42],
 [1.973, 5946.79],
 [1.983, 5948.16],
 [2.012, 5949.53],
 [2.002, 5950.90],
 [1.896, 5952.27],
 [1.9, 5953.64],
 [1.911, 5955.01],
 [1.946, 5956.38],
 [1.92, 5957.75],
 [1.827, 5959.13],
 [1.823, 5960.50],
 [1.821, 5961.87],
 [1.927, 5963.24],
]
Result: 6.0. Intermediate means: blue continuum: 1.92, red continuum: 1.91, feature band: 1.57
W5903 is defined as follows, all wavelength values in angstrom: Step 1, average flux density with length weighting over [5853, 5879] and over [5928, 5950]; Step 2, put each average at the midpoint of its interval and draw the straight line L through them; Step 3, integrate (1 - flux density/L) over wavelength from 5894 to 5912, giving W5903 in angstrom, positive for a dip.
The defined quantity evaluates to 2.9 angstrom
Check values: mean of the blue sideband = 1.89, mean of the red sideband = 1.91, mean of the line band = 1.59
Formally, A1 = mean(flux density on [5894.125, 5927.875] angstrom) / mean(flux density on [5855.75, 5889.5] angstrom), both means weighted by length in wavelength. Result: 1.0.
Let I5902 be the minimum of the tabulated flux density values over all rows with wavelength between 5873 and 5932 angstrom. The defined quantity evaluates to 1.38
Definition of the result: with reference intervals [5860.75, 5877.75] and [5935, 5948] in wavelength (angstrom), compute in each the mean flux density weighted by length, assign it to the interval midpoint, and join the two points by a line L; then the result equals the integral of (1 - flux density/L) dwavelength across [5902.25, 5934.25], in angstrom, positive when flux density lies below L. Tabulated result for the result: 2.3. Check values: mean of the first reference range 1.92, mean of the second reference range 1.95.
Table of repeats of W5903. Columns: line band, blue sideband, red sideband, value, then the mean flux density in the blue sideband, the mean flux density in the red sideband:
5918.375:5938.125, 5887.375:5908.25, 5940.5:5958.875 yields -1.3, 1.51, 1.95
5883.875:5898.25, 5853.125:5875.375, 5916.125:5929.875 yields 3.2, 1.9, 1.88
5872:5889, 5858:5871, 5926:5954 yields 1.4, 1.87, 1.91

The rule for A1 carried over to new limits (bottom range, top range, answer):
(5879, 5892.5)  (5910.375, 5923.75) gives 1.18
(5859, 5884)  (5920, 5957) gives 1.04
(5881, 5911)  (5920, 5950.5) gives 1.24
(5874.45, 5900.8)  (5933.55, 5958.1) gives 1.23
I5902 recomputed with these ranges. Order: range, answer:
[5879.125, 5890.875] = 1.435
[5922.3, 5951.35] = 1.761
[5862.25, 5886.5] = 1.56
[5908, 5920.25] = 1.685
